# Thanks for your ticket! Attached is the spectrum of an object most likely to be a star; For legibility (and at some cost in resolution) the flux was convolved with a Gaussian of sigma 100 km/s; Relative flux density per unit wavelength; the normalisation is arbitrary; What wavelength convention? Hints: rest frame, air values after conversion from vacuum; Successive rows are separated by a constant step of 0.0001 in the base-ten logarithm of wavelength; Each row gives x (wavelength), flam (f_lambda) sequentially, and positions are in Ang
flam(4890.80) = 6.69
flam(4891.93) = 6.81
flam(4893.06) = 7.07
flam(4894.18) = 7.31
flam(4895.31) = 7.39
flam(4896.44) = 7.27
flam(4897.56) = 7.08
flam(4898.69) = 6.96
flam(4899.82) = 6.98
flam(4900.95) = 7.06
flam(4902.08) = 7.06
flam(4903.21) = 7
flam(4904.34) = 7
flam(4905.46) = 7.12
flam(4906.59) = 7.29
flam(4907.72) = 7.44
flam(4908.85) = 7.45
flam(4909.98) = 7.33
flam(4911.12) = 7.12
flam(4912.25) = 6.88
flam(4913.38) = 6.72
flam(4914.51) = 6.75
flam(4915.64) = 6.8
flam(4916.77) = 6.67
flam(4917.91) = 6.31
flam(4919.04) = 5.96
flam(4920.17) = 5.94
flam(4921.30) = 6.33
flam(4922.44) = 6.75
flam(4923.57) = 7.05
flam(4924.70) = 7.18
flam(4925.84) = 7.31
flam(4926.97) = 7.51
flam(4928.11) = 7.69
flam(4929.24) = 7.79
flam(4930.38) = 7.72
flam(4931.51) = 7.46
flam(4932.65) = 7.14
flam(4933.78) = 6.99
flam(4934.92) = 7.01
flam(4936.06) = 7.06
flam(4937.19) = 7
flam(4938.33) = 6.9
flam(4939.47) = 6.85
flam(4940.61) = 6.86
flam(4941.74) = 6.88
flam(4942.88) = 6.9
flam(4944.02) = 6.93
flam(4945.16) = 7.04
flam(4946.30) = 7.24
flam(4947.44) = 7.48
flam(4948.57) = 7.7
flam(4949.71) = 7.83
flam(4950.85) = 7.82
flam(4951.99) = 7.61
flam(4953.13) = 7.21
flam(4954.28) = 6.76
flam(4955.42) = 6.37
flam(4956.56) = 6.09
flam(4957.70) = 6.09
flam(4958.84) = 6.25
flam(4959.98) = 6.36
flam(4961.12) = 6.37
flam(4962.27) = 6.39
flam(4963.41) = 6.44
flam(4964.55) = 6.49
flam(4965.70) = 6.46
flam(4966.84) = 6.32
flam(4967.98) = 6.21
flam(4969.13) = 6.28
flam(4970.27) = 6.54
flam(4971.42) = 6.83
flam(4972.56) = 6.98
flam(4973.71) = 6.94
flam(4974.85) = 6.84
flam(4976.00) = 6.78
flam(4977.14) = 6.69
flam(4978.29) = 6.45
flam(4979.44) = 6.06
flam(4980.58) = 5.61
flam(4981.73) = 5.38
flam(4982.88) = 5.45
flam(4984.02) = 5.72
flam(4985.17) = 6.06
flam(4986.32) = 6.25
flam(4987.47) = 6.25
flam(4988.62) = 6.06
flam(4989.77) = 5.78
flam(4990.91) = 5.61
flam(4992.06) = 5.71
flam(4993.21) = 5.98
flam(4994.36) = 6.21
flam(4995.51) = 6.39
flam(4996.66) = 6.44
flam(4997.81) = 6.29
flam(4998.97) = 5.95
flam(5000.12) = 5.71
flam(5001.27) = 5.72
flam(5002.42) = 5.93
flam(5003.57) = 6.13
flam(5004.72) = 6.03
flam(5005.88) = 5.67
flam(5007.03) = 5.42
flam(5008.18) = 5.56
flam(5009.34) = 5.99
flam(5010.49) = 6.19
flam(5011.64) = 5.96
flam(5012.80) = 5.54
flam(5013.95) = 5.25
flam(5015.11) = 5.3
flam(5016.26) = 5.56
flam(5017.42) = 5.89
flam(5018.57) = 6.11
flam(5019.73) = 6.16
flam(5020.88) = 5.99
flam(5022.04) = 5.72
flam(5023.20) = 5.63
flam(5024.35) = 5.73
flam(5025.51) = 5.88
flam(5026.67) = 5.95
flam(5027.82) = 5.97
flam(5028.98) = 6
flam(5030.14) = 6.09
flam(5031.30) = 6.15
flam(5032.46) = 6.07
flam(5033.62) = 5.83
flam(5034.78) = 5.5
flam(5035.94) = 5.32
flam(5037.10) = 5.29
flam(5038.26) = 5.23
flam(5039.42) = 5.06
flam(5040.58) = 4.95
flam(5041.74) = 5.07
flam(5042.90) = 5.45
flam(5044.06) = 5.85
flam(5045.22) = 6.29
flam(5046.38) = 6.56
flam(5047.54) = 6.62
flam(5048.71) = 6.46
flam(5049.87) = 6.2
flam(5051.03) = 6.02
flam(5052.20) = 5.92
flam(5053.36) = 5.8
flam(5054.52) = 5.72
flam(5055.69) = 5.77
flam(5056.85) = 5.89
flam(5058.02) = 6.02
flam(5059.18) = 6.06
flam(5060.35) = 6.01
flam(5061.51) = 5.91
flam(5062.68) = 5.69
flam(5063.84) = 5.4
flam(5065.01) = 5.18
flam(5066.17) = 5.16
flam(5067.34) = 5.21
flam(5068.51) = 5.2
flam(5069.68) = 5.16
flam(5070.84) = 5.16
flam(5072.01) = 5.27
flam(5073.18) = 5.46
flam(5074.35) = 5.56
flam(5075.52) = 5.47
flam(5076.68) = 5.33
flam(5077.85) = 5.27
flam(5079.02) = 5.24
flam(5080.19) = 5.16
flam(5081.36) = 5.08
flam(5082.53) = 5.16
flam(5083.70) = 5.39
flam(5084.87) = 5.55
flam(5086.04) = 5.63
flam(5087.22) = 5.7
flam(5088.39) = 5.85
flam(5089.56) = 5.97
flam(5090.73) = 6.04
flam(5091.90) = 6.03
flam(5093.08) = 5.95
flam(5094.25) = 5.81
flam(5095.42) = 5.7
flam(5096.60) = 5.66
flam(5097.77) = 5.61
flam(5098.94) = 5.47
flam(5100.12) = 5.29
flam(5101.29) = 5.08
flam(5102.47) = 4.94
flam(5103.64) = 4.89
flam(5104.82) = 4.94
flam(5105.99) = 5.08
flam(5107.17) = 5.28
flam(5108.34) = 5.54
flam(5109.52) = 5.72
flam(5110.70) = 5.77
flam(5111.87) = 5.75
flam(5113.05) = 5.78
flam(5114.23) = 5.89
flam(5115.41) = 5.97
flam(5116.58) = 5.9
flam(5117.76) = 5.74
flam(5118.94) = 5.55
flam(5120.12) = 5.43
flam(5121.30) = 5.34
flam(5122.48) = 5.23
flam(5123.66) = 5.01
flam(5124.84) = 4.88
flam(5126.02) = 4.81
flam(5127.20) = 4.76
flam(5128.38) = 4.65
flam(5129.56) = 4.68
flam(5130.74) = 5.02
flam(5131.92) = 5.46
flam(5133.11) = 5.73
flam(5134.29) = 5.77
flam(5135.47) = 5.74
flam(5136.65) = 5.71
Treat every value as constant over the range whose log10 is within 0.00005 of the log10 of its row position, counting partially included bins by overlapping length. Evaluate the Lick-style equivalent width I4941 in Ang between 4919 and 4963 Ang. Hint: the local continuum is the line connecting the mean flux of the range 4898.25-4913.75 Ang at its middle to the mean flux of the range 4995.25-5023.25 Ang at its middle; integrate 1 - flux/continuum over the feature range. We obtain -2.0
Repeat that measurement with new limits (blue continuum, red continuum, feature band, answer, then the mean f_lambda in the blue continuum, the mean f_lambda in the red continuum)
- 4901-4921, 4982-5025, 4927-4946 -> -1.6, 6.87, 5.87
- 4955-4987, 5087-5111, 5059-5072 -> 0.7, 6.31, 5.53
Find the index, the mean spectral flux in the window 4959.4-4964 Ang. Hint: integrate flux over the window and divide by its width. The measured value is 6.39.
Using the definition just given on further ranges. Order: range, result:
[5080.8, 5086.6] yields 5.36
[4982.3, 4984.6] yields 5.59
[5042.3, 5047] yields 6.05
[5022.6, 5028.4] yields 5.84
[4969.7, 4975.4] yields 6.83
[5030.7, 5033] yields 6.1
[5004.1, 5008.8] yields 5.67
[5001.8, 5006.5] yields 5.93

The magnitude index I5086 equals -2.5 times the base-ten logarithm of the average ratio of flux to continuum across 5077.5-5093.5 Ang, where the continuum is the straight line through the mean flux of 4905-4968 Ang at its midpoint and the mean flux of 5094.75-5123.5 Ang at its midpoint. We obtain 0.02 mag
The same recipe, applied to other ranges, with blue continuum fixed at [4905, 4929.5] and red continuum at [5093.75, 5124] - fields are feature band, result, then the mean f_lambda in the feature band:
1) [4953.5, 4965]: 0.044 mag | 6.37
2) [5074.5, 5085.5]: 0.077 mag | 5.31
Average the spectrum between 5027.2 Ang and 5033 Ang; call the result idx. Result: 6.06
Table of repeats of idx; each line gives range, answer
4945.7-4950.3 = 7.57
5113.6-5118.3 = 5.88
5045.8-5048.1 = 6.6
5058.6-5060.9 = 6.03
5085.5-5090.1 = 5.78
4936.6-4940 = 6.92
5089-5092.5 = 6.01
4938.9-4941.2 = 6.87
